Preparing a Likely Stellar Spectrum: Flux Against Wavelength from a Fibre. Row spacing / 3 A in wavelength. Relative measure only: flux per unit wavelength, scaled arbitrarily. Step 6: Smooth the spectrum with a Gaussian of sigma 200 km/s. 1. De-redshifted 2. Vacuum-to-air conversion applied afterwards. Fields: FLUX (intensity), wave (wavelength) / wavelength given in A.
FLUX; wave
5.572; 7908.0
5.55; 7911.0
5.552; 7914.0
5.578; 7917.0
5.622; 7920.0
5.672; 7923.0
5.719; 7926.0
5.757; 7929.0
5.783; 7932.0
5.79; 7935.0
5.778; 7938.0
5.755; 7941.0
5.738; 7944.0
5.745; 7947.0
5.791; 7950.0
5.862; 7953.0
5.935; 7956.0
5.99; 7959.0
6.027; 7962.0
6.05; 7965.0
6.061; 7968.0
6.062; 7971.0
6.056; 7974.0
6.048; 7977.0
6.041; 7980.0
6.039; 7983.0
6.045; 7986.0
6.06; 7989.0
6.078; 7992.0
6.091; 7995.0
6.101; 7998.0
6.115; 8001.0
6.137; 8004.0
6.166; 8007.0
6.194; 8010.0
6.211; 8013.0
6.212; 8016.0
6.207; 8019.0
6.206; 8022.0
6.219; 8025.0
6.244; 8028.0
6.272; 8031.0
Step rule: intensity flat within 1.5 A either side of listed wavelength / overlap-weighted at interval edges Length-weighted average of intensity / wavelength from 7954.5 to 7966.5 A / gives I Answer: 6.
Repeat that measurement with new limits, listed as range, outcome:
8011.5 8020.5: 6.21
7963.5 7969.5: 6.06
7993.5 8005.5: 6.11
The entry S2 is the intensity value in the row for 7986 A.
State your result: 6.045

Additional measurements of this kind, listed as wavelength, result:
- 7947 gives 5.745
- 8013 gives 6.211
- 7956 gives 5.935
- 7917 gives 5.578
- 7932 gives 5.783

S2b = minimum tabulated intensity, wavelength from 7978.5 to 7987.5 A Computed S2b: 6.039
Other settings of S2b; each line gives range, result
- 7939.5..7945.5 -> 5.738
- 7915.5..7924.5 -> 5.578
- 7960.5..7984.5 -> 6.027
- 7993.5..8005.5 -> 6.091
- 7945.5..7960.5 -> 5.745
